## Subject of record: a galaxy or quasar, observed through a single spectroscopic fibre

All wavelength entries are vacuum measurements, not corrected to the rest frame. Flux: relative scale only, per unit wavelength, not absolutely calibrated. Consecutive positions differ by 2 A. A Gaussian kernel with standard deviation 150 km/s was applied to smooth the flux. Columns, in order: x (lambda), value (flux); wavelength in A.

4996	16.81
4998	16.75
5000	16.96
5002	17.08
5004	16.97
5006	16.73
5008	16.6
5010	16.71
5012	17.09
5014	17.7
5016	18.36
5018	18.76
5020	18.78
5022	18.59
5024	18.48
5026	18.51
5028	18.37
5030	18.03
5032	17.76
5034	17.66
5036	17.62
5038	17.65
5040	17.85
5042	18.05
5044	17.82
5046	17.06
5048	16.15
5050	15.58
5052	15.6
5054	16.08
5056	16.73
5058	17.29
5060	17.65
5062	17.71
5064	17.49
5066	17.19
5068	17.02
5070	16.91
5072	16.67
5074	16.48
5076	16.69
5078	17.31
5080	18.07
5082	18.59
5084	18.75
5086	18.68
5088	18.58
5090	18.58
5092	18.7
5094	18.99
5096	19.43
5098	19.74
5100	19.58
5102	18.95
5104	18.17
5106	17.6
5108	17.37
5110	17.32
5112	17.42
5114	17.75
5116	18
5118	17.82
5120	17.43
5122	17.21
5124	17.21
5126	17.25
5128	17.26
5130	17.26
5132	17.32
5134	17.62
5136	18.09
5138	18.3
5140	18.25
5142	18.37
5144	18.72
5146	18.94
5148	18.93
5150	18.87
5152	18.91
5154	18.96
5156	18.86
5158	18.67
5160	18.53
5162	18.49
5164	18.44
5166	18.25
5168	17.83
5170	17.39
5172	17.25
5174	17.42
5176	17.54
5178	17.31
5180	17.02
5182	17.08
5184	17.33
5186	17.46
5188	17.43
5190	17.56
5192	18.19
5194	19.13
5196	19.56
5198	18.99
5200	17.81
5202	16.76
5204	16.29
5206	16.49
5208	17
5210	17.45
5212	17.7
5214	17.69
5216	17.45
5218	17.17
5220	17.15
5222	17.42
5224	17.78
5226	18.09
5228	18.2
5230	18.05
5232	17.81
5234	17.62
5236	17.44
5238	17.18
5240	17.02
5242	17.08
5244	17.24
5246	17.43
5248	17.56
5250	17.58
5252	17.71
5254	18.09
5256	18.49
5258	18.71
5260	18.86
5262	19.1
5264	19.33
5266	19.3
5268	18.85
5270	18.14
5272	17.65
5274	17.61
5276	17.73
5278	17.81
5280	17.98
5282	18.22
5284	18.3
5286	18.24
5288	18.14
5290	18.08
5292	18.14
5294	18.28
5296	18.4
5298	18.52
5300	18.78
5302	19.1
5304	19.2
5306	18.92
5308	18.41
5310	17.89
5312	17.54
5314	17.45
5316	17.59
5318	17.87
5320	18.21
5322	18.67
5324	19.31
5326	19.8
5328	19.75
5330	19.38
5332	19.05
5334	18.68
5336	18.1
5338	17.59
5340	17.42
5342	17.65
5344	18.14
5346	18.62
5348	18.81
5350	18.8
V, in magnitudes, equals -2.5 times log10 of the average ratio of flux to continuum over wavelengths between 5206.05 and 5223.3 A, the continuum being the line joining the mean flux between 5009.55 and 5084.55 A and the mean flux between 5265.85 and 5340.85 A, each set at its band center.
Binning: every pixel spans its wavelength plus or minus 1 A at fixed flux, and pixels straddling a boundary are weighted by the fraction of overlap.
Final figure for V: 0.04 mag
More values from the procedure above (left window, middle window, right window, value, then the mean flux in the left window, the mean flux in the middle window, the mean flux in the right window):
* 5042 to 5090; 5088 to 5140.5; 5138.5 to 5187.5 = -0.02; 17.3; 18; 18.1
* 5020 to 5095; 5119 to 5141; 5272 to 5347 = 0.02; 17.6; 17.6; 18.3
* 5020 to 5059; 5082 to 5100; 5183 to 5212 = -0.08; 17.4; 18.9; 17.7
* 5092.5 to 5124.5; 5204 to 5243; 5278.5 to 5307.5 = 0.05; 18.1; 17.4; 18.4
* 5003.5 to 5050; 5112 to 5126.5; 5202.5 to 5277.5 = 0.01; 17.7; 17.5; 17.8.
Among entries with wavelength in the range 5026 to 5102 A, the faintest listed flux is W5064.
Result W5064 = 15.58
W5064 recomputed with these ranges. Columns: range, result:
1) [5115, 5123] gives 17.21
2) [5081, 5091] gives 18.58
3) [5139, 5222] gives 16.29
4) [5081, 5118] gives 17.32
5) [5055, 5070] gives 16.73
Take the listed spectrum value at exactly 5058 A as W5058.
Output 17.29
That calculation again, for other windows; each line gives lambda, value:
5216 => 17.45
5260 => 18.86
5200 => 17.81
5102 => 18.95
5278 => 17.81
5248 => 17.56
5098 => 19.74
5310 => 17.89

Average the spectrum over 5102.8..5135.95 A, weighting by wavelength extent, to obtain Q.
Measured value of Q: 17.5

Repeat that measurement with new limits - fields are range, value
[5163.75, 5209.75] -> 17.6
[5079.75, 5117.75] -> 18.4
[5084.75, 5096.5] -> 18.8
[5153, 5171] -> 18.4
